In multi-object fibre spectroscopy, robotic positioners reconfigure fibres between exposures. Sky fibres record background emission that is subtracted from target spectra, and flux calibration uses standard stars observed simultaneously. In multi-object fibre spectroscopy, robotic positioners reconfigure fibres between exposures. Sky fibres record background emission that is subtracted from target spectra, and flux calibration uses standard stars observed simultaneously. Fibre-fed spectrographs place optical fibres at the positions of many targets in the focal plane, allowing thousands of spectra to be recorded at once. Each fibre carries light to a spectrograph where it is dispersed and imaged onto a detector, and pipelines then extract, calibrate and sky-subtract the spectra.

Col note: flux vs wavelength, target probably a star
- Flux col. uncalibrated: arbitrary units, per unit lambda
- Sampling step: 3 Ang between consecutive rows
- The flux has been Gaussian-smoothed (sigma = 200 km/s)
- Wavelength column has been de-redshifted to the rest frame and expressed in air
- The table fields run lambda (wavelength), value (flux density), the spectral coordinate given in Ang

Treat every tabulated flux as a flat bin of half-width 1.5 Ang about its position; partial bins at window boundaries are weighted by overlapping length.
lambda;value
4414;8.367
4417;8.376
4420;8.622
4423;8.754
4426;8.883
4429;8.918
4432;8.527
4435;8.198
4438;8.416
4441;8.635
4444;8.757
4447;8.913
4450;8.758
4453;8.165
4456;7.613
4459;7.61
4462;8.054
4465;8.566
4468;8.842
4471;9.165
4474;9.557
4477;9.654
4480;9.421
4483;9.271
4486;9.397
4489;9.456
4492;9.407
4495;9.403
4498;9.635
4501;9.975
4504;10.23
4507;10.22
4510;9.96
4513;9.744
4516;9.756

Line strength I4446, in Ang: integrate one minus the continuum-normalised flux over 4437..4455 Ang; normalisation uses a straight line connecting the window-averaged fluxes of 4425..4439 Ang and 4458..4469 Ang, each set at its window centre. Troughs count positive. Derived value -0.3 Ang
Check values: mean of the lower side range 8.58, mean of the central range 8.59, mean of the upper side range 8.27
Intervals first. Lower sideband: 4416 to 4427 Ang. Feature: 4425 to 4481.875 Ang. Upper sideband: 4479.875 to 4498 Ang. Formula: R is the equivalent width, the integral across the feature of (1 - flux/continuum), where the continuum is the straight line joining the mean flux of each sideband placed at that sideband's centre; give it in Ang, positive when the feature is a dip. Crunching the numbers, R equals 2.2 Ang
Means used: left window 8.66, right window 9.41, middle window 8.67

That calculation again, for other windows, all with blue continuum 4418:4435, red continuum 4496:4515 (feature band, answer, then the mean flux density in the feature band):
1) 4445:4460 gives 1.39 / 8.25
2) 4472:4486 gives 0.09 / 9.46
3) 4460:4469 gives 0.84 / 8.42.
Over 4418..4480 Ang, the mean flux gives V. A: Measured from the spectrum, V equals 8.65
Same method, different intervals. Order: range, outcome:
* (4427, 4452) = 8.64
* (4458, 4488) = 8.98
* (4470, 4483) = 9.44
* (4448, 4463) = 8.07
